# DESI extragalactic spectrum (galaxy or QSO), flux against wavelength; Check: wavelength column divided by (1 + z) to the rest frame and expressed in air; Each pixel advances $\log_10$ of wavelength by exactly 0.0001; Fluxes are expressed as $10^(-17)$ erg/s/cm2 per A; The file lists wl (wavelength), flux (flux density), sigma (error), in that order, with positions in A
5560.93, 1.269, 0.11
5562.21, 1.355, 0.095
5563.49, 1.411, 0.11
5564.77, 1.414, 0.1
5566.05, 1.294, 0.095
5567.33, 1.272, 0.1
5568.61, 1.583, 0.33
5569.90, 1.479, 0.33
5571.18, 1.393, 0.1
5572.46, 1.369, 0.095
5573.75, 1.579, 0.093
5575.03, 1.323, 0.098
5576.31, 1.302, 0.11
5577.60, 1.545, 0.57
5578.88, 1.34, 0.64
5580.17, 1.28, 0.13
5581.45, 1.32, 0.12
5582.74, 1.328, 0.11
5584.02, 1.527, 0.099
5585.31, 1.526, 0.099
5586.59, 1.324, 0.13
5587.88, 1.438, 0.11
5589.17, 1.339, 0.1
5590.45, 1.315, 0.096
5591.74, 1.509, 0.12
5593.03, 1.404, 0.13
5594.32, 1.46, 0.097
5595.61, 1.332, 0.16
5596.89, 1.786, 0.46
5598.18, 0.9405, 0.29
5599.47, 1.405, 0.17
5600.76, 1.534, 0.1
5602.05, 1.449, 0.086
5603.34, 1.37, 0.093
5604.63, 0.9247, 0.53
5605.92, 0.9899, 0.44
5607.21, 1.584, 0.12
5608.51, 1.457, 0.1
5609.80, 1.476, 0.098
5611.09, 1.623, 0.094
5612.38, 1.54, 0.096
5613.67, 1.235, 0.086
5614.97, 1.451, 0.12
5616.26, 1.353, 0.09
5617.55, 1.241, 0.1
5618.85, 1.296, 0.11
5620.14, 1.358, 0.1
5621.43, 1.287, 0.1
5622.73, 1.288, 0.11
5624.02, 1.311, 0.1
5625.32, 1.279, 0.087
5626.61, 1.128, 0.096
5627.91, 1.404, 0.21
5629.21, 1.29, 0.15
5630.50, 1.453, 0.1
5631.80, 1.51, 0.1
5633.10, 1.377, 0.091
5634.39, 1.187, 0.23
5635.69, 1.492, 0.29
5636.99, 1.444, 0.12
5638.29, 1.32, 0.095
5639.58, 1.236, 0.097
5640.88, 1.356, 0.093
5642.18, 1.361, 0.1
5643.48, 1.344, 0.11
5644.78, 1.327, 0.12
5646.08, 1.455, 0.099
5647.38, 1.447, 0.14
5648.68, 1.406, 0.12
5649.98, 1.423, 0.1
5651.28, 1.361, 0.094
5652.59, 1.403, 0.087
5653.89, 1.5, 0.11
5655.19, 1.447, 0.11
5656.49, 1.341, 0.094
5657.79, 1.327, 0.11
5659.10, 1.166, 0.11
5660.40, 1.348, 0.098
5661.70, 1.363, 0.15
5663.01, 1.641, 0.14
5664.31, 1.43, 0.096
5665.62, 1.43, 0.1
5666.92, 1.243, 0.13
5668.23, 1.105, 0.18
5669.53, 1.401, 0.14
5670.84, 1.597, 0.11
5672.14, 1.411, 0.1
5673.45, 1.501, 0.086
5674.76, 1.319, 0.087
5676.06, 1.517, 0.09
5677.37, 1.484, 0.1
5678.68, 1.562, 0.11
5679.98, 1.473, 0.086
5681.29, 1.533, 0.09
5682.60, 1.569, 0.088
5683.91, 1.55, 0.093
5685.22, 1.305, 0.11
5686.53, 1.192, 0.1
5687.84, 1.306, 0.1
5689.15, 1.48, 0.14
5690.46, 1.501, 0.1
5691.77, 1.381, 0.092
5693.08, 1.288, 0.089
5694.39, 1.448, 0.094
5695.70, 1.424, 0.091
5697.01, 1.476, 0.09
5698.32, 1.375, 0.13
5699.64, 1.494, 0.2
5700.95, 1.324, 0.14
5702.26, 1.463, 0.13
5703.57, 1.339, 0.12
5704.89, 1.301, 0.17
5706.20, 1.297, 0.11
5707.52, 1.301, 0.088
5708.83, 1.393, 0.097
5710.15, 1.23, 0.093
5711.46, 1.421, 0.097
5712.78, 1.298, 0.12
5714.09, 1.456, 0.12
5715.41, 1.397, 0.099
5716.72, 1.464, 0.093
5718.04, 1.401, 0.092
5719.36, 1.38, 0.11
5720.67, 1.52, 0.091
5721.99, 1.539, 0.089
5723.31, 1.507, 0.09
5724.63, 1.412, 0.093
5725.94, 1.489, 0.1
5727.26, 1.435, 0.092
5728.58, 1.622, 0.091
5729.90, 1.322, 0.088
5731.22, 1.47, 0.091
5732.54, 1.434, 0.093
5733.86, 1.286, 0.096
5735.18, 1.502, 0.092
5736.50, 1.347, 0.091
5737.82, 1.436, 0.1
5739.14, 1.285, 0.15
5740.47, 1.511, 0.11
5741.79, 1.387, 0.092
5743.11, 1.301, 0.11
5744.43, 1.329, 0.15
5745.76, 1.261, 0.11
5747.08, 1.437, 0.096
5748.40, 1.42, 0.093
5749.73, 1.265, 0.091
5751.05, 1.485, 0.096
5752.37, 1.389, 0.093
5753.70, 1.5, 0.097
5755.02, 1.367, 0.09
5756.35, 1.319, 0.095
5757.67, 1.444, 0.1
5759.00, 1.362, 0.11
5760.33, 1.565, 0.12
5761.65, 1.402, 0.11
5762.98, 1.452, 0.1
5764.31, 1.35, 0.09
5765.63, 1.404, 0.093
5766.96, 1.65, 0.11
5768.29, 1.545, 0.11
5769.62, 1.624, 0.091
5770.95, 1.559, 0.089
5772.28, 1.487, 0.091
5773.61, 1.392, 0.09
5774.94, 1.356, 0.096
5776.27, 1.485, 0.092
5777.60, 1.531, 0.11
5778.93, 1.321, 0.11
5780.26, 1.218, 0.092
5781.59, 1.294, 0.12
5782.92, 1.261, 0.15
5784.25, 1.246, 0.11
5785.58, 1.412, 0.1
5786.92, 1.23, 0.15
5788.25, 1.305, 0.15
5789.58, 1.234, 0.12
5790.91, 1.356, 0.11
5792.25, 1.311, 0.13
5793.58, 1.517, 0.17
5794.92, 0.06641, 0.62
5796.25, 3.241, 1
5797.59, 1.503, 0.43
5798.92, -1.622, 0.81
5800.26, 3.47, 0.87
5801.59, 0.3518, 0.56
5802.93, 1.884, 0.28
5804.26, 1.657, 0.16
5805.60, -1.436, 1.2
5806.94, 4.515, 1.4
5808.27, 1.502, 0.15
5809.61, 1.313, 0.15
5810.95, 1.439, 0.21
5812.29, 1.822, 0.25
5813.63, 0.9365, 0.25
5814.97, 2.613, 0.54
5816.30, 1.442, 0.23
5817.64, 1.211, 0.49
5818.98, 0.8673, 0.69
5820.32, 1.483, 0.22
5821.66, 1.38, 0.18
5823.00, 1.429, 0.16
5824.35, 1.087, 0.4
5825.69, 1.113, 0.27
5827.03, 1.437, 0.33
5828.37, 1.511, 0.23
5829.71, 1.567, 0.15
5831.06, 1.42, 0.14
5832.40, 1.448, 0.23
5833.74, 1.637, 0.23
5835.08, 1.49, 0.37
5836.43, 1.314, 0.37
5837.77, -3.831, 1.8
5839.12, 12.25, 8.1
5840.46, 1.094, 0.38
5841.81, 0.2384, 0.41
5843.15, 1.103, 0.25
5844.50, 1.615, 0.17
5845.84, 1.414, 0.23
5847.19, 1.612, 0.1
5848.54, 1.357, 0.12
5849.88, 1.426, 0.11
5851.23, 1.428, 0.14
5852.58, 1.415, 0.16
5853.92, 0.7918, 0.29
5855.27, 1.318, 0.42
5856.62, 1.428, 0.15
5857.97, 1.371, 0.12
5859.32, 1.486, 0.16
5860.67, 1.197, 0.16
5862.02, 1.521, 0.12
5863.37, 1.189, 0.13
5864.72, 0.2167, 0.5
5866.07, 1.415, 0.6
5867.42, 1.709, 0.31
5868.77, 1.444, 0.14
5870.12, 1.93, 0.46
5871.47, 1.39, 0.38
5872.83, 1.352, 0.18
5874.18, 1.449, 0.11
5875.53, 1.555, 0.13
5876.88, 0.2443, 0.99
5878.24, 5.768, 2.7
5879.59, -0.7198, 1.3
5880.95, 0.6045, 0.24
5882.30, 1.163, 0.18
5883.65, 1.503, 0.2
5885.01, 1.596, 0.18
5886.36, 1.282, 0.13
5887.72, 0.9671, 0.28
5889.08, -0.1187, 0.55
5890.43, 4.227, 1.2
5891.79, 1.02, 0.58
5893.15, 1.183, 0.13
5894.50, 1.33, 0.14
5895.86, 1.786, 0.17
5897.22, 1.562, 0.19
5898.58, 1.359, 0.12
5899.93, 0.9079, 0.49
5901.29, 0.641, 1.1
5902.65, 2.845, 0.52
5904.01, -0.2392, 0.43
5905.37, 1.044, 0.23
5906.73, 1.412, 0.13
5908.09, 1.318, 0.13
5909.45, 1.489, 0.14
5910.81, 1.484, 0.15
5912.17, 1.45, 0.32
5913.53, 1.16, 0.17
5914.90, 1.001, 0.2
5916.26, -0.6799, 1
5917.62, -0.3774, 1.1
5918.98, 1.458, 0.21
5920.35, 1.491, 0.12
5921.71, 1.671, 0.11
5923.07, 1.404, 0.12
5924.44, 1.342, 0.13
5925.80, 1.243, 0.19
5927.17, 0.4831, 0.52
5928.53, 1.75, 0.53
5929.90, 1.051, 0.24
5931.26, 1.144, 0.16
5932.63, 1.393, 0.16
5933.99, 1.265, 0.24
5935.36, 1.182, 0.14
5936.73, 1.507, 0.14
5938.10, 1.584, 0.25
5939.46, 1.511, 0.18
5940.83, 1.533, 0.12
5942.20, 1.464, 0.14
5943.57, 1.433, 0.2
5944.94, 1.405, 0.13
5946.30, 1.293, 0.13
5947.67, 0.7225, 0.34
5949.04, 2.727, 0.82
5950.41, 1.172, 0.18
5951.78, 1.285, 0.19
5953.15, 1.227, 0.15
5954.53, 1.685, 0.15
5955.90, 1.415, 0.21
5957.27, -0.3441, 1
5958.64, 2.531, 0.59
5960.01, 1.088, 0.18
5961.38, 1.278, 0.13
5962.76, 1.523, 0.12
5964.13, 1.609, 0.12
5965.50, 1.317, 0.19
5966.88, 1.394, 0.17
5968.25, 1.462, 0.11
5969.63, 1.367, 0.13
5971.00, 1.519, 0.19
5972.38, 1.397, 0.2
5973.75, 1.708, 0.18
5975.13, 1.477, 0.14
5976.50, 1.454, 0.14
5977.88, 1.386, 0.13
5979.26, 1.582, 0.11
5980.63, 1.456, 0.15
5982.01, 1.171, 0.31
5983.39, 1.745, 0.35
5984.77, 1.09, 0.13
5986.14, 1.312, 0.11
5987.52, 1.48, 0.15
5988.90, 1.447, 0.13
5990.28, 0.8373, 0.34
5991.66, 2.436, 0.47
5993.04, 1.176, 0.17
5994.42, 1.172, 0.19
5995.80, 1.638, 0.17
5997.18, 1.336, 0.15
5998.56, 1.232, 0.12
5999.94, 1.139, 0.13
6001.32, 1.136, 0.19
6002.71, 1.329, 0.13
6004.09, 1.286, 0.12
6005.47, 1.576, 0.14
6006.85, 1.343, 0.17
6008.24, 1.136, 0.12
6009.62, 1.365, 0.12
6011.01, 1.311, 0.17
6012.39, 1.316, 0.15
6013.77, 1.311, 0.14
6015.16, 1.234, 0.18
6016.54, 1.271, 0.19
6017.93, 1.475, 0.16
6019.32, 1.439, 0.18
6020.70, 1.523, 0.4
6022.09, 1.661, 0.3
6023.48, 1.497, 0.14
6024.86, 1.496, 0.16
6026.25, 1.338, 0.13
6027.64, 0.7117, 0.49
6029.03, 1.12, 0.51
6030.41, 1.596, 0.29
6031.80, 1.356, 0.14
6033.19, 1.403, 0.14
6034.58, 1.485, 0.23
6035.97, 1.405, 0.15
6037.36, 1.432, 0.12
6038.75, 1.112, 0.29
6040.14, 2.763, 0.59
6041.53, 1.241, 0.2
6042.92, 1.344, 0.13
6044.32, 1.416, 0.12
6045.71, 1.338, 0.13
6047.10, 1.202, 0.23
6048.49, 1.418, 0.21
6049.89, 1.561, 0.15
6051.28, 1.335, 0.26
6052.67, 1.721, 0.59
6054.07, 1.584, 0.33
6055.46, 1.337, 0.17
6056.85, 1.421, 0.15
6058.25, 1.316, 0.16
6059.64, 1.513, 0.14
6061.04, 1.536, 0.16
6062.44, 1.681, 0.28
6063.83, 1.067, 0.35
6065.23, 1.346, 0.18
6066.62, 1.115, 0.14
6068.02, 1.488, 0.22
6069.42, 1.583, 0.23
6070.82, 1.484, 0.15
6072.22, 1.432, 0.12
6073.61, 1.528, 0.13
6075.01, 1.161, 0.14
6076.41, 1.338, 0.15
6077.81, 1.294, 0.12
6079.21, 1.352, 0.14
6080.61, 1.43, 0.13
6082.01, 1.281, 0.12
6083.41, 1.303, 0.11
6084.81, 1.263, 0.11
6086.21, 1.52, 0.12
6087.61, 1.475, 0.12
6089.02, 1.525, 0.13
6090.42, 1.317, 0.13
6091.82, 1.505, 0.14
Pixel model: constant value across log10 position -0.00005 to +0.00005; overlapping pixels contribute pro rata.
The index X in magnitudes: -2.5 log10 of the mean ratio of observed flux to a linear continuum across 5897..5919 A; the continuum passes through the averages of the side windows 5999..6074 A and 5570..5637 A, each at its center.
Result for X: 0.33 mag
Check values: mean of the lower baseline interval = 1.37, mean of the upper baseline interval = 1.4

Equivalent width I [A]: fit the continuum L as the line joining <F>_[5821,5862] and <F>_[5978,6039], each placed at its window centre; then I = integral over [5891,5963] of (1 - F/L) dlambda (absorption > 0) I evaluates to 8.9 A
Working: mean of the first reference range 1.52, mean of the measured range 1.26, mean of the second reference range 1.36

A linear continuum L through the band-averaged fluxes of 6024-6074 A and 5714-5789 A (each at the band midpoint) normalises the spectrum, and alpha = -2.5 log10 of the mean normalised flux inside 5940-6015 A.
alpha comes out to 0.03 mag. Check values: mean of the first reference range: 1.41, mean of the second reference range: 1.42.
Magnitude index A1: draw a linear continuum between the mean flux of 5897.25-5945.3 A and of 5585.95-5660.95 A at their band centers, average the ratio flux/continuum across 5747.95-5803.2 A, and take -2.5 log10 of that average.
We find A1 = -0.07 mag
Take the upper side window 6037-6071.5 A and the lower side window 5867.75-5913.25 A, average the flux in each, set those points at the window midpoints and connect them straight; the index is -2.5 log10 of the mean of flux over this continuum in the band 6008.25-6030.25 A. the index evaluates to 0.08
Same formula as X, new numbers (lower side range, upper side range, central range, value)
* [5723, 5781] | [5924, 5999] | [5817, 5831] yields 0.08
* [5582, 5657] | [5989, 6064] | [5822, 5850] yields -0.16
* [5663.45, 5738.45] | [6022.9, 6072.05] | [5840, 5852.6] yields 0.12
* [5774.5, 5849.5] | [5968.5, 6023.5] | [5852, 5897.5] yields 0.03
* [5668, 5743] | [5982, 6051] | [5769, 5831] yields 0.01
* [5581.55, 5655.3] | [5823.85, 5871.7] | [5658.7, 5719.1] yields 0.01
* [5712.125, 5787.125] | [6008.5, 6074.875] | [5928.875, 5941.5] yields 0.04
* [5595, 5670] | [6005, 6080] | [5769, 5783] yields -0.03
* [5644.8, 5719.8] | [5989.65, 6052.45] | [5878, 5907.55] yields 0.03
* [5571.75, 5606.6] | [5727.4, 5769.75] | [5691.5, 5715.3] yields 0.02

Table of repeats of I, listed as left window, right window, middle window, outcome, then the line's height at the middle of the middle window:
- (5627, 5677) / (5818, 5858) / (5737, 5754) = 0.8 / 1.45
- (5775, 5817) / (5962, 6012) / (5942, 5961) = 0.5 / 1.4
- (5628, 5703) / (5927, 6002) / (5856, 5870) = 0.7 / 1.39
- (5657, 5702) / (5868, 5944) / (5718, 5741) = -0.8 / 1.39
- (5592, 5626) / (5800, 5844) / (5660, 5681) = -0.1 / 1.43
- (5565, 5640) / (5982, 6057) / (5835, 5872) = -3.4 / 1.39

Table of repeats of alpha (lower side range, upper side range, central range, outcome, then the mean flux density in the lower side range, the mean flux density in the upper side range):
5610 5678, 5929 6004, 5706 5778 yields -0.033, 1.38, 1.39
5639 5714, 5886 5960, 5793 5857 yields -0.125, 1.39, 1.28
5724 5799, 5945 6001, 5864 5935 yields 0.095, 1.38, 1.4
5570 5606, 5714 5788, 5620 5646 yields 0.038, 1.38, 1.41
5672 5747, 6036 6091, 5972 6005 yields 0.022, 1.41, 1.42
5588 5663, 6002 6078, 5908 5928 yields 0.296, 1.37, 1.4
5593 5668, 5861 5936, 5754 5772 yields -0.112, 1.37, 1.28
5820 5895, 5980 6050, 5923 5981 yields 0.027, 1.47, 1.38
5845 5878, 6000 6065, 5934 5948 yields 0.011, 1.38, 1.4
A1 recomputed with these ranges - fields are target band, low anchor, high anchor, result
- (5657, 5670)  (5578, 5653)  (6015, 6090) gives 0.02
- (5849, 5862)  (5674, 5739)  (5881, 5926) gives -0.04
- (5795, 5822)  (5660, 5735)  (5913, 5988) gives -0.06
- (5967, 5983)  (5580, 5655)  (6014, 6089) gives -0.04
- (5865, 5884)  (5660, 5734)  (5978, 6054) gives -0.04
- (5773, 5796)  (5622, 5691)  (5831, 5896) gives 0.12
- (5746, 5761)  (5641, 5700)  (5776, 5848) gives 0.03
